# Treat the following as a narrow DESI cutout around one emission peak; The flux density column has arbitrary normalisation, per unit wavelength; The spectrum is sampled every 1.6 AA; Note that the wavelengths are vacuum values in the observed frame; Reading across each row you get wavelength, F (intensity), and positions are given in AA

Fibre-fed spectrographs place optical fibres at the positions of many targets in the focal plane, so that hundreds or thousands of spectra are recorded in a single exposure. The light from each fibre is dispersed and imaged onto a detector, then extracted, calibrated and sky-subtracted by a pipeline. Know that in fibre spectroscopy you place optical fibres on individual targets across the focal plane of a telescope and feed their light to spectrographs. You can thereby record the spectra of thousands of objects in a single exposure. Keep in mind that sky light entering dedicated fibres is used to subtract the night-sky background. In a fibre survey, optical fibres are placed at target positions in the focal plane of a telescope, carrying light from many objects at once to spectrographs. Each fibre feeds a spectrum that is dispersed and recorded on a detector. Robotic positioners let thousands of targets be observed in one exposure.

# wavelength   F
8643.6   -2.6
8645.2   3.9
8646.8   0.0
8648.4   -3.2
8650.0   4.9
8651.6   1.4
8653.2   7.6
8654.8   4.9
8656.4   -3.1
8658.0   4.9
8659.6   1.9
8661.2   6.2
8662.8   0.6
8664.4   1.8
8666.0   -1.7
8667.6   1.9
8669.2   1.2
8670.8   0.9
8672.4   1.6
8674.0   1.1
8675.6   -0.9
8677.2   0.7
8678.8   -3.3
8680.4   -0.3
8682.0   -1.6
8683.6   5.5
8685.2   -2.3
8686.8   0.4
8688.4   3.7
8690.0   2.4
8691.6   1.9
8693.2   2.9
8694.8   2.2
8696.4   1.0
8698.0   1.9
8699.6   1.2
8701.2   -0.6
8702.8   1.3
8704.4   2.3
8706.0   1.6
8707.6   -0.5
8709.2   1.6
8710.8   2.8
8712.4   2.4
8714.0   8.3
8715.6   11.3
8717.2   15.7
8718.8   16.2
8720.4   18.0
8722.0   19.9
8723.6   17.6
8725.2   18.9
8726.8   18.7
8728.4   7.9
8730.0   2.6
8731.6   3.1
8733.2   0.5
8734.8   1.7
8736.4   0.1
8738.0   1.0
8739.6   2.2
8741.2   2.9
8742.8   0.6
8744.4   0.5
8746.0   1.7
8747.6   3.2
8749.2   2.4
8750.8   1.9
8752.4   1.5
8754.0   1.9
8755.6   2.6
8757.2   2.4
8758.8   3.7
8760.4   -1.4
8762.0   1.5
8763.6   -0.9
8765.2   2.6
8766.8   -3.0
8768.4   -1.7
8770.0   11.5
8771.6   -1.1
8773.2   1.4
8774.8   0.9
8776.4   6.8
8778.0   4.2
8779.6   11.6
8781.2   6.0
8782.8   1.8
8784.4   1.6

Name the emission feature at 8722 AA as [O II] 3727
